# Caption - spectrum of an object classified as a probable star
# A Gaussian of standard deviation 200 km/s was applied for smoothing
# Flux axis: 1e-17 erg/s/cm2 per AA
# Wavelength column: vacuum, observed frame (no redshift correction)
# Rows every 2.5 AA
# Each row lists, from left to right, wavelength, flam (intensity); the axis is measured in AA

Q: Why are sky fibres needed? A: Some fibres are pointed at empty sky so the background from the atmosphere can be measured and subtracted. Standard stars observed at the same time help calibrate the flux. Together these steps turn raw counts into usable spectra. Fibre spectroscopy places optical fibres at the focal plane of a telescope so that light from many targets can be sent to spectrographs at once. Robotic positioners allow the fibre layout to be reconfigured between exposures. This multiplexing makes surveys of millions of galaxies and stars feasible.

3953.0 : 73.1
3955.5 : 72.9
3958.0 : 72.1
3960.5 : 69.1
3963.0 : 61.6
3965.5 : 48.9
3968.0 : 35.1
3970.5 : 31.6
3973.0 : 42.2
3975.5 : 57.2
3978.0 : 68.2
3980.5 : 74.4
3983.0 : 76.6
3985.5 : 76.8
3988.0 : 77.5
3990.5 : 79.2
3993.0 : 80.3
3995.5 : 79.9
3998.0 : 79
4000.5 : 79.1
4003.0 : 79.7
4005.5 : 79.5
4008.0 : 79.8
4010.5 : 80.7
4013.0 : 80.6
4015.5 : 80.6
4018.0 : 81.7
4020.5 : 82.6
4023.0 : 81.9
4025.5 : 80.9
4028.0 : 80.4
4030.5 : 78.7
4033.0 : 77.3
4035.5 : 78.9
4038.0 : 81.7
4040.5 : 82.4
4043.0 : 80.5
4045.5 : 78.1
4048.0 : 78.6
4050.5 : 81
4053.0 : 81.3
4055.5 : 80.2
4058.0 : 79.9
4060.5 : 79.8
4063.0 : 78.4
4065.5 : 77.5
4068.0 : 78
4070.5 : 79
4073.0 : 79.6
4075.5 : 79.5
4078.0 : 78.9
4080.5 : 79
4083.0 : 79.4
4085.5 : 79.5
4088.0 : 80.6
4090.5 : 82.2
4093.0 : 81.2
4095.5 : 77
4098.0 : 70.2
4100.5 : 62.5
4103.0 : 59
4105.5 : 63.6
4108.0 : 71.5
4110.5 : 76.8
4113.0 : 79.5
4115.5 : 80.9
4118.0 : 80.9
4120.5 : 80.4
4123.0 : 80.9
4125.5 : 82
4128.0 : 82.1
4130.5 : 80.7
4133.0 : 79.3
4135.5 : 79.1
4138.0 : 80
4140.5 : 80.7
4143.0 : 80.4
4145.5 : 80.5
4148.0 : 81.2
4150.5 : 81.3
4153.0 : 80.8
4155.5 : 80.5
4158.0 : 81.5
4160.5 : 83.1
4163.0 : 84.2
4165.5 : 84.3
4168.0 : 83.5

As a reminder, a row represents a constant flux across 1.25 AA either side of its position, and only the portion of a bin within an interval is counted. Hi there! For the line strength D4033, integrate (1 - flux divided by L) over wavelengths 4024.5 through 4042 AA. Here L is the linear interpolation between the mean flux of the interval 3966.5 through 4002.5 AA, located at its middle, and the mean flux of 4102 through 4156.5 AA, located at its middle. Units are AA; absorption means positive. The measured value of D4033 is -2.3 AA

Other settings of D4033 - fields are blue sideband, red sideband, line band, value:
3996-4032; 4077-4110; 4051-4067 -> -0.6 AA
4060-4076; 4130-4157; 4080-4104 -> 1.3 AA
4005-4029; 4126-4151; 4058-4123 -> 3.2 AA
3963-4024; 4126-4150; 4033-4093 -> -3.2 AA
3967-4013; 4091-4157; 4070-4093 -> -1.4 AA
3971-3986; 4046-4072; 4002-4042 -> -4.7 AA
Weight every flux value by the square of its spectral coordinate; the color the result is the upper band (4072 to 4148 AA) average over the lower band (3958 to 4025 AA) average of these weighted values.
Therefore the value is 1.16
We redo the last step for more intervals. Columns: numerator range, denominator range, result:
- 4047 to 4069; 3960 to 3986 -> 1.44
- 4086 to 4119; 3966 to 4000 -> 1.20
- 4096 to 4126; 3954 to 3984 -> 1.34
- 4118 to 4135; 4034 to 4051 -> 1.05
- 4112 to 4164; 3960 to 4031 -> 1.21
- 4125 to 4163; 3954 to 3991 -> 1.41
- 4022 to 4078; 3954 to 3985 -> 1.39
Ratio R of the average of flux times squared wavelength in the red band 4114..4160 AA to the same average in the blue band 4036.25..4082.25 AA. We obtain 1.05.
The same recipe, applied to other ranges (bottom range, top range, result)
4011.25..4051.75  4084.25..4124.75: 0.97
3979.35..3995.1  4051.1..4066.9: 1.06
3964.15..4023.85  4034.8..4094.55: 1.16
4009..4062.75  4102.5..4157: 1.02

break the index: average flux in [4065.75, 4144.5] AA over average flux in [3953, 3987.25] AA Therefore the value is 1.27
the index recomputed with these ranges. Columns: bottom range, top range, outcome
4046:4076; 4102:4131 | 0.96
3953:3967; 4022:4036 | 1.22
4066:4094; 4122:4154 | 1.01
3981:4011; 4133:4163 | 1.03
